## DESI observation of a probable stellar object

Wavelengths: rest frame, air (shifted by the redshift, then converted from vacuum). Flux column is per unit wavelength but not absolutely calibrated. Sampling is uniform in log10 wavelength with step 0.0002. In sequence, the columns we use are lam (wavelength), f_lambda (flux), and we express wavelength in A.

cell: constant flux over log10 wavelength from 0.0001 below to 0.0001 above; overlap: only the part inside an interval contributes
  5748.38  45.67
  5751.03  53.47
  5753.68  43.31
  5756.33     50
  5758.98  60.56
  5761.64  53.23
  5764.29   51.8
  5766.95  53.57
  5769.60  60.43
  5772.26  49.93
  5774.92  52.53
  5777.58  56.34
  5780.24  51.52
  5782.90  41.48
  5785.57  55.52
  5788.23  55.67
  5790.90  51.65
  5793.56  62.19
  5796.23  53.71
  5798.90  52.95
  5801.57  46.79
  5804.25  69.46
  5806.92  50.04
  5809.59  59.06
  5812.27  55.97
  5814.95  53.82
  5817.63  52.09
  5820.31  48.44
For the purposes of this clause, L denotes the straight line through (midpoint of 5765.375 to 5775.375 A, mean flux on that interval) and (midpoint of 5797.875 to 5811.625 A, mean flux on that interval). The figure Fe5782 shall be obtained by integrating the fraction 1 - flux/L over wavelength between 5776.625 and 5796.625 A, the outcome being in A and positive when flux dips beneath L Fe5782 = 0.5 A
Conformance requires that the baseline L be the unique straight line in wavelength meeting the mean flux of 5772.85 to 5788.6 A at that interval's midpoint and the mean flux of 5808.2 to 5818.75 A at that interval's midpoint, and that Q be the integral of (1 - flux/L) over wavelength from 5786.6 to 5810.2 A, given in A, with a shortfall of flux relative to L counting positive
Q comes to -0.8 A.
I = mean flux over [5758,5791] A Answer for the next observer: 53.4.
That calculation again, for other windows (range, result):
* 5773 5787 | 51.4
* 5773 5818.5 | 54.1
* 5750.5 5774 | 52.9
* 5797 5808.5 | 54.9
